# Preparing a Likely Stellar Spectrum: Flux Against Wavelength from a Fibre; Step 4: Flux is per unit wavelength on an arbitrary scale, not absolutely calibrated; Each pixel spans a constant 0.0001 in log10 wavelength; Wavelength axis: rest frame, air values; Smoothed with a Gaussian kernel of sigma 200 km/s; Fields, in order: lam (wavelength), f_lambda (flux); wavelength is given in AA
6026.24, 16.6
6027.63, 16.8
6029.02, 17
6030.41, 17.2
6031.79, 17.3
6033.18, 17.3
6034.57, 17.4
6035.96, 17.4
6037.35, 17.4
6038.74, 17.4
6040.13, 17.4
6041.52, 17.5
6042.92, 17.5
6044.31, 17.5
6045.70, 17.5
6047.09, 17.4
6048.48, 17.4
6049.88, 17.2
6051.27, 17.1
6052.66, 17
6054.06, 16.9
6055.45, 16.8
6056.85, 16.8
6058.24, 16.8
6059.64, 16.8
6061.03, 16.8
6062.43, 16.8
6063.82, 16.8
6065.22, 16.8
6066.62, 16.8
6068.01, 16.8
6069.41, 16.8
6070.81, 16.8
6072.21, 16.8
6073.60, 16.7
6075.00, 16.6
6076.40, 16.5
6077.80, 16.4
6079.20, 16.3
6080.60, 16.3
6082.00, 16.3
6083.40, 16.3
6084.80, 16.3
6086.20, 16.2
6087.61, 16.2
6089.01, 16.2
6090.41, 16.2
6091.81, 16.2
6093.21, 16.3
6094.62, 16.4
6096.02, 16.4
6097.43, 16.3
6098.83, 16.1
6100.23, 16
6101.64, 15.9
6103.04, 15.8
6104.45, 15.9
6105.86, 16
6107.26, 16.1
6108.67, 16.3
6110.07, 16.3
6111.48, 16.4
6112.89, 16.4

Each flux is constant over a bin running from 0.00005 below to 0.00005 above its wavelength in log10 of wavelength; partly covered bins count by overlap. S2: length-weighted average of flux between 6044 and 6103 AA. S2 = 16.6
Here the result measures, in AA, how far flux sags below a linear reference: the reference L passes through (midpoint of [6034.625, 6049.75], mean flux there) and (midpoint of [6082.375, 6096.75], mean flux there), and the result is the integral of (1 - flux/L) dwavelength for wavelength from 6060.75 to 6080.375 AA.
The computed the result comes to 0.1 AA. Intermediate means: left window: 17.4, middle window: 16.7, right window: 16.3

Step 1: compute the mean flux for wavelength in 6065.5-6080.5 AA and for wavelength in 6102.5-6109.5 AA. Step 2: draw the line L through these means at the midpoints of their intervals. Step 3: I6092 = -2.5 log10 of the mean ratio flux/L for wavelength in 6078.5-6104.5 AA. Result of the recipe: 0.01 mag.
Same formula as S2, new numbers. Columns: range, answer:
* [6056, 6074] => 16.8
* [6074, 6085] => 16.4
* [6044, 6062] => 17.1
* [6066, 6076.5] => 16.7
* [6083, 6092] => 16.2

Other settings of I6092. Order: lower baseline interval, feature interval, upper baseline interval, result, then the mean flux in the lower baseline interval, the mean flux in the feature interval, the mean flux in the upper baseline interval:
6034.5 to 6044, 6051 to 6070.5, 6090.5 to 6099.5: 0.01 mag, 17.4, 16.8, 16.3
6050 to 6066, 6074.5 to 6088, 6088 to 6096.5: 0.01 mag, 16.9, 16.3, 16.3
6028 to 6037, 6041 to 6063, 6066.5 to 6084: -0.01 mag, 17.3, 17.1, 16.6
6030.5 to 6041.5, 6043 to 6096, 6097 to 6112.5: 0.00 mag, 17.4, 16.7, 16.1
